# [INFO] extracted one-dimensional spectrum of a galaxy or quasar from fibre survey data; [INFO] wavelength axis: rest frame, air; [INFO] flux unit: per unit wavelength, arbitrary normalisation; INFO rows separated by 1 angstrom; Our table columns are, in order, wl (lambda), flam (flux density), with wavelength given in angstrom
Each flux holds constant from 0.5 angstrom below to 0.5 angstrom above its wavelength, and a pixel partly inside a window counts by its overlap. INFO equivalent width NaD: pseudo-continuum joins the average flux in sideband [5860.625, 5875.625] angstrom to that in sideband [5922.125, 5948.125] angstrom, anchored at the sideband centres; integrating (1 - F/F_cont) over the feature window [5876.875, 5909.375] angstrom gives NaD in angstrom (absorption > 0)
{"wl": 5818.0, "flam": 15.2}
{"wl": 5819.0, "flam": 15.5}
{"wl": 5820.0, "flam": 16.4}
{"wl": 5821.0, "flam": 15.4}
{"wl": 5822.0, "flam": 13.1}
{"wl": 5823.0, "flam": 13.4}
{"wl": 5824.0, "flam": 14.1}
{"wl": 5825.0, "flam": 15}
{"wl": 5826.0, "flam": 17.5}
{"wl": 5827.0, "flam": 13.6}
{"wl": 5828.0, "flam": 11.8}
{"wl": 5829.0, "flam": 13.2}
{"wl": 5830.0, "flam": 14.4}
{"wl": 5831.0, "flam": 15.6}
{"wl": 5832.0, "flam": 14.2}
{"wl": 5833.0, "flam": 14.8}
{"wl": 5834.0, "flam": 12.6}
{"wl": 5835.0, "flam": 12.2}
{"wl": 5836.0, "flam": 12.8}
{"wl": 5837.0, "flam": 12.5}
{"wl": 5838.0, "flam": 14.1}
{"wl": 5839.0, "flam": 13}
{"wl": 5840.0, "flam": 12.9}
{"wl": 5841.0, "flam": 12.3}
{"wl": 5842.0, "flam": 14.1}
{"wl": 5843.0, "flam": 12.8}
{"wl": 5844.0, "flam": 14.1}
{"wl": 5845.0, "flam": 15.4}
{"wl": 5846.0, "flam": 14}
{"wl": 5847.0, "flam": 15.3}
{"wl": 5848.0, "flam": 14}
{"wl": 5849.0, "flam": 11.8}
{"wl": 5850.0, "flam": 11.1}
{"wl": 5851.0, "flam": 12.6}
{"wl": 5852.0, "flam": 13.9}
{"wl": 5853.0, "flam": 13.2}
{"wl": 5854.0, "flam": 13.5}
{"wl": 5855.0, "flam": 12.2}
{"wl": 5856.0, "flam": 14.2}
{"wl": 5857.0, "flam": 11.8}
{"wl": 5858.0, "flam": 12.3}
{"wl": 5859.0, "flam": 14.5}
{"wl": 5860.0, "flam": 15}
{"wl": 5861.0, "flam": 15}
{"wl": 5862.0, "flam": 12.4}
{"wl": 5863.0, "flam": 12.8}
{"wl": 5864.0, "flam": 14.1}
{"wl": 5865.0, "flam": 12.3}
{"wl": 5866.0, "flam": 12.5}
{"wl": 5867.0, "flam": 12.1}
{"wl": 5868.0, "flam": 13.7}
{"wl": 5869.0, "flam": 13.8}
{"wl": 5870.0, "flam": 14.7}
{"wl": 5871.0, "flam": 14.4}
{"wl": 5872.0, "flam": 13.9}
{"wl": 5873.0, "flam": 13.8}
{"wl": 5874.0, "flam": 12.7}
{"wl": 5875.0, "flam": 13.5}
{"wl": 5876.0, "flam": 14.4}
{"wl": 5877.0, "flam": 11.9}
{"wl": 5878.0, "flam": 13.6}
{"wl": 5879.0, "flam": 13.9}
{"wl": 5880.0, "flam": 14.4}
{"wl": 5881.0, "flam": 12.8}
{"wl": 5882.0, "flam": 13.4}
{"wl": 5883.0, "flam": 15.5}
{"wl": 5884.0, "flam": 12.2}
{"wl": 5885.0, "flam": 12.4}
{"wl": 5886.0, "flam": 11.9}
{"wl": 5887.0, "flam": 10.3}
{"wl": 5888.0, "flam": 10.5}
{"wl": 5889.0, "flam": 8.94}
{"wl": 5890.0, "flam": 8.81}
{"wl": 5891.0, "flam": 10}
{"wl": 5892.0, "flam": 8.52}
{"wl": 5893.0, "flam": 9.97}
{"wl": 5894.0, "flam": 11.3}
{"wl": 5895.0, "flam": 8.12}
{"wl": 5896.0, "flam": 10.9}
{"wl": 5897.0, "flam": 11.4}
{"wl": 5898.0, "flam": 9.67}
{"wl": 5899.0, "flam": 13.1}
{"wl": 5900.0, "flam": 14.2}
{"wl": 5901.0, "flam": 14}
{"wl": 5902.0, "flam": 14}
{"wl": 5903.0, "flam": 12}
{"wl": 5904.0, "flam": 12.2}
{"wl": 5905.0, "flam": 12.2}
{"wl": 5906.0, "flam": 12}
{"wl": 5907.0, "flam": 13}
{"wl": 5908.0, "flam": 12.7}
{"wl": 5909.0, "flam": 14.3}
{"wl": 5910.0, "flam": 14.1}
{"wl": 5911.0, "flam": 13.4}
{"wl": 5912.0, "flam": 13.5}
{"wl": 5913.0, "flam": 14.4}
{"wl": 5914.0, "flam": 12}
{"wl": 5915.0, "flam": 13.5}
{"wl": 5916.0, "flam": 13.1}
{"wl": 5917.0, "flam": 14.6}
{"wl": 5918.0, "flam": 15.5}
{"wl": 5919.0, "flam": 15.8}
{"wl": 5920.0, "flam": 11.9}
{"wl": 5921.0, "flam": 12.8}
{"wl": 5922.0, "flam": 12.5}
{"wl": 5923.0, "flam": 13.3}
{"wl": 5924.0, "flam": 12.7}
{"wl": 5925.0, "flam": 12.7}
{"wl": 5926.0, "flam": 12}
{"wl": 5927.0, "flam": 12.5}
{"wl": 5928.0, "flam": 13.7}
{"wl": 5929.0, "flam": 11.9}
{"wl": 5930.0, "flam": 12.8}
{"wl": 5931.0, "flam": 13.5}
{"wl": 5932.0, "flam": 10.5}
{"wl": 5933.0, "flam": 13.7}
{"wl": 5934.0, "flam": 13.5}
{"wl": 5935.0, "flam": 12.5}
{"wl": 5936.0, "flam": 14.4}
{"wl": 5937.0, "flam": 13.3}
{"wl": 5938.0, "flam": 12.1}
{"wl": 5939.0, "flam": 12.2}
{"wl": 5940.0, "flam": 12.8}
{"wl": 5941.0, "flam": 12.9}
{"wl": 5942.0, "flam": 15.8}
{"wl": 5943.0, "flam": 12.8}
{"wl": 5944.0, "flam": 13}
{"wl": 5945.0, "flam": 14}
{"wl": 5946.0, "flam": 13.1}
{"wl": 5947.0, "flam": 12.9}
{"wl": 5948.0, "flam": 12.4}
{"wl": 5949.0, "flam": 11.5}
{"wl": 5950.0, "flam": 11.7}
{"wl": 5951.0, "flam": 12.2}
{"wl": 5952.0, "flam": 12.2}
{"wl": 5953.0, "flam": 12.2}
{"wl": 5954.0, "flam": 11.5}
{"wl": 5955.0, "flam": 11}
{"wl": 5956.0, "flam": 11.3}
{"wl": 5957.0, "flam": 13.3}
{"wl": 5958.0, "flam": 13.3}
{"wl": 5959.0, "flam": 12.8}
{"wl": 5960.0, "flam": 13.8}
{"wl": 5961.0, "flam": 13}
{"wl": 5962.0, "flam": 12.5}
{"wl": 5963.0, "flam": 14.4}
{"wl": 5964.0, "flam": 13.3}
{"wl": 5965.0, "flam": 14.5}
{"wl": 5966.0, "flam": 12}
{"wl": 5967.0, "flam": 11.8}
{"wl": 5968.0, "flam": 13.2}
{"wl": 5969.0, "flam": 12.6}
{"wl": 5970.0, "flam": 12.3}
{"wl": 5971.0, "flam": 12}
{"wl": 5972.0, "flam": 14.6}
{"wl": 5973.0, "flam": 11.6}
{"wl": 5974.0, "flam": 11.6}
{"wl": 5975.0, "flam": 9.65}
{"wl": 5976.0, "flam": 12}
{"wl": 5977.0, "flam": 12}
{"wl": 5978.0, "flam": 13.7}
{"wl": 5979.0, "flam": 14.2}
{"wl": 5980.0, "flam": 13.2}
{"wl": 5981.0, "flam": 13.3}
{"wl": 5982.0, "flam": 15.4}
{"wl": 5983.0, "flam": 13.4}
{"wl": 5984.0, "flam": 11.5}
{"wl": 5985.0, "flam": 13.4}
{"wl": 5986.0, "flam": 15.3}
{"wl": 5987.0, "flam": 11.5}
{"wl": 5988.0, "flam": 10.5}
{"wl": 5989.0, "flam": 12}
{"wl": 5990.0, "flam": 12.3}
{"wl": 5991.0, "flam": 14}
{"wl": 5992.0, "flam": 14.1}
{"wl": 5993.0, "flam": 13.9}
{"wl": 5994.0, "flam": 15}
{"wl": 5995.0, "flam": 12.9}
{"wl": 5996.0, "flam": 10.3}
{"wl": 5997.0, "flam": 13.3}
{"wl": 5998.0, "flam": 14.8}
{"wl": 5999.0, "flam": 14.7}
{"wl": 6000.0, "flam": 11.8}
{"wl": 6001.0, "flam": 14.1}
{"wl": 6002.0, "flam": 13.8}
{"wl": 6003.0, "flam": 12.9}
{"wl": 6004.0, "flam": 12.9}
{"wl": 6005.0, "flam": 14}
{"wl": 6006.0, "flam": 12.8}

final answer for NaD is 3.3 angstrom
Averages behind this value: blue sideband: 13.4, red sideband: 13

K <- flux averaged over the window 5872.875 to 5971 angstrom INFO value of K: 12.6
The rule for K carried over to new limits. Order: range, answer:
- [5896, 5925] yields 13.1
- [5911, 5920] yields 13.9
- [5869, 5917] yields 12.5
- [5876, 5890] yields 12.4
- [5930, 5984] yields 12.8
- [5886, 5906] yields 11.1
